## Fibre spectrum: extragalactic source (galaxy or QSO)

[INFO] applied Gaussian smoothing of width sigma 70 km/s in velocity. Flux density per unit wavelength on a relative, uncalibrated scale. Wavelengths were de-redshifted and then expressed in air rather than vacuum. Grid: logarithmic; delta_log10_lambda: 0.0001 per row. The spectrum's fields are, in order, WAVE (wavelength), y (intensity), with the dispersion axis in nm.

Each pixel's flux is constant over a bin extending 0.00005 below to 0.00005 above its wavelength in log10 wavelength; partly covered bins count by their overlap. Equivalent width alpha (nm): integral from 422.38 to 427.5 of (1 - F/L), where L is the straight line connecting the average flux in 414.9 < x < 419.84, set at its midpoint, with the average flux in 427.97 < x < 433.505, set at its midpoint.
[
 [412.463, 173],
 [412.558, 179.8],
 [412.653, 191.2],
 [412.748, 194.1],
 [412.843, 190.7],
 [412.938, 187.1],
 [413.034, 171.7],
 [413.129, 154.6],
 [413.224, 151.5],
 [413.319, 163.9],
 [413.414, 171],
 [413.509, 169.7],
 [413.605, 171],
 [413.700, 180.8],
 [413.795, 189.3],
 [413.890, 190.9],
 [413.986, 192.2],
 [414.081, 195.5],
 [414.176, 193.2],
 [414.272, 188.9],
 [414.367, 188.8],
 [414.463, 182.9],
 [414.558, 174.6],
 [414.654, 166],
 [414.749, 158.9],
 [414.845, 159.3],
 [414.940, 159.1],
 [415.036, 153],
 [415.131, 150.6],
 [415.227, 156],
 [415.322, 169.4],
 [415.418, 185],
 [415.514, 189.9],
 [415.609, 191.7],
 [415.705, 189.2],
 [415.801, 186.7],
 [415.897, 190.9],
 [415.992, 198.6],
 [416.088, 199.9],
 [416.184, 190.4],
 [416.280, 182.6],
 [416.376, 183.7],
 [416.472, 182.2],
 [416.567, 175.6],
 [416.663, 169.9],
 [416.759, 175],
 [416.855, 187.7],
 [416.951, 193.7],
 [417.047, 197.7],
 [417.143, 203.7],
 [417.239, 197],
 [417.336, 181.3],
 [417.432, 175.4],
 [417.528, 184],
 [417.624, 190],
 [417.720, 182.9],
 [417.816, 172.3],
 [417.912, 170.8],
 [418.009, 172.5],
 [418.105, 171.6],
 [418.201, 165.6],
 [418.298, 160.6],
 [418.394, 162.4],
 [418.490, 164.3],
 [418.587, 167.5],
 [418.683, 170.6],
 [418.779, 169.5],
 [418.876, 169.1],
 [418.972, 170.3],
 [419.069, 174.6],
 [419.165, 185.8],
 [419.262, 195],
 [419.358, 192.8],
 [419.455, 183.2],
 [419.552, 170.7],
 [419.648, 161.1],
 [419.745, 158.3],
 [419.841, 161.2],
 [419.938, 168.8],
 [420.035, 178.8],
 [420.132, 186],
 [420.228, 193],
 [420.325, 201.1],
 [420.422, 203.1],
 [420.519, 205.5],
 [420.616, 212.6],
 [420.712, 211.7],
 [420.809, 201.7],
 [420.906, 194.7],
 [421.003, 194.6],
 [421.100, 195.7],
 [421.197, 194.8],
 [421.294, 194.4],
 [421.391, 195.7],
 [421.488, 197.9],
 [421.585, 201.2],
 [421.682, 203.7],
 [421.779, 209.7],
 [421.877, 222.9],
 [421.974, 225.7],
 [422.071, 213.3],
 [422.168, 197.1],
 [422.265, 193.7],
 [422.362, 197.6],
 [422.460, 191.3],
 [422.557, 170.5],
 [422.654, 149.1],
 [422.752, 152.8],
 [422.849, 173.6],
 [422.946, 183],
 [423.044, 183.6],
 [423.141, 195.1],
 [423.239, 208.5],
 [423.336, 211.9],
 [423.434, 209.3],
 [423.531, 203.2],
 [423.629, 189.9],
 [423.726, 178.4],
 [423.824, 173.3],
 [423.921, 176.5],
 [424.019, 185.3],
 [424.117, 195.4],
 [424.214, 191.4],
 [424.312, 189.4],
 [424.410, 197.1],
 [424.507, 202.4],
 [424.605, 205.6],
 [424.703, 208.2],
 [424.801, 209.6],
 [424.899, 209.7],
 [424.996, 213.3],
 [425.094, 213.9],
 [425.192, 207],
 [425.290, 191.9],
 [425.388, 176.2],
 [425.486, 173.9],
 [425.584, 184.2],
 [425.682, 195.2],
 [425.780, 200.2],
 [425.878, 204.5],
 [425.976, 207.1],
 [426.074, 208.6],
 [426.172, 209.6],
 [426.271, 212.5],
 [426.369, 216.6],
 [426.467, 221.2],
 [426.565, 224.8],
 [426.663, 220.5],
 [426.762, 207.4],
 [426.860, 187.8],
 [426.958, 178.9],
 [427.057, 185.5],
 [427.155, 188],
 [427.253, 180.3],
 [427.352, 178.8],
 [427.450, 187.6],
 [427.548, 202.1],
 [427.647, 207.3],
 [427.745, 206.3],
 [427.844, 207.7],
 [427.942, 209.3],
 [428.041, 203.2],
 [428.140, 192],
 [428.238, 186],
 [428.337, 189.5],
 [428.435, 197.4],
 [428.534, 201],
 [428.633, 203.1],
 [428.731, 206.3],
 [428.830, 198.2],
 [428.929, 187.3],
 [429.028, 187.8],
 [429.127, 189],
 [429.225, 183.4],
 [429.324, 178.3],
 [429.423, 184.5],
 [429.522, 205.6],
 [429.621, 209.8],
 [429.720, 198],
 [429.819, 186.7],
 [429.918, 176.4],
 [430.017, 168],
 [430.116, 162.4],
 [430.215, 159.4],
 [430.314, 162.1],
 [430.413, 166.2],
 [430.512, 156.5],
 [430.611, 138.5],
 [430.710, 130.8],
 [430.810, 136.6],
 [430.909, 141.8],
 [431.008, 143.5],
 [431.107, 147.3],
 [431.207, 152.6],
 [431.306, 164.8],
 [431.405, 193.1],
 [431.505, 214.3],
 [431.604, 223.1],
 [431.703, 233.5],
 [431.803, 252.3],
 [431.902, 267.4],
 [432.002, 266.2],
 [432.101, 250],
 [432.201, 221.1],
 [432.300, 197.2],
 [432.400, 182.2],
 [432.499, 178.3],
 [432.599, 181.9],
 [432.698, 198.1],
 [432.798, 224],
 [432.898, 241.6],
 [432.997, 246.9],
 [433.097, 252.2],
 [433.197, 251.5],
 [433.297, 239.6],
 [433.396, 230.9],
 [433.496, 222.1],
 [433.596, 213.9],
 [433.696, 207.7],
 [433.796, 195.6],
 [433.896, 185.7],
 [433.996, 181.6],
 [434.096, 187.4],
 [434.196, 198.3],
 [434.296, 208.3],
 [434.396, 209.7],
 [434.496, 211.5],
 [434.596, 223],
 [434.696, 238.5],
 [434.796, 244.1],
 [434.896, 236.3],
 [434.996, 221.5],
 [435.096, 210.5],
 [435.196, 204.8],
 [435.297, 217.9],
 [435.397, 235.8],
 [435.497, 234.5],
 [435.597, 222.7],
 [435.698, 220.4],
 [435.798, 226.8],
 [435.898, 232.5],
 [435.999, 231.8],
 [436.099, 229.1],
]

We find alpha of -0.18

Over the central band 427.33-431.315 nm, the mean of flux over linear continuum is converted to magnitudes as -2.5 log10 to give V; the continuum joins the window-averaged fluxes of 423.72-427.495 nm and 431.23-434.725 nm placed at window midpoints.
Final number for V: 0.147 mag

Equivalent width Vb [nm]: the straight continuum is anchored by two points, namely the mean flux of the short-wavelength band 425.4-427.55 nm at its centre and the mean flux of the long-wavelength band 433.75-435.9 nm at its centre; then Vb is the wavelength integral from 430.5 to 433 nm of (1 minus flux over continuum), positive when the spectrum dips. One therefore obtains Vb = 0.17 nm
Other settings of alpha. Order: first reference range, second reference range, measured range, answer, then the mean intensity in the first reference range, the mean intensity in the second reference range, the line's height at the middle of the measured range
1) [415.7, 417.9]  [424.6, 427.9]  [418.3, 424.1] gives 0.16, 186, 201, 193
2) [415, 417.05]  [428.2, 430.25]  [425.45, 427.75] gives -0.15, 182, 189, 187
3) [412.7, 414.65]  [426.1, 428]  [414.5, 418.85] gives 0.17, 180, 202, 185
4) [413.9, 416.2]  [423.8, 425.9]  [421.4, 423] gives -0.01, 180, 196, 191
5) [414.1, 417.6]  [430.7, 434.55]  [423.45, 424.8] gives 0.00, 181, 206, 193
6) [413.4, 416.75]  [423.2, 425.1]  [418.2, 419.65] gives 0.11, 179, 198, 187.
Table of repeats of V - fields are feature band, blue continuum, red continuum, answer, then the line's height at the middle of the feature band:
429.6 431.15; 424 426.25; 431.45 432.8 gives 0.316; 215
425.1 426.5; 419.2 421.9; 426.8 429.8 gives -0.040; 193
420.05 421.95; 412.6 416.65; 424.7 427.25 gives -0.051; 192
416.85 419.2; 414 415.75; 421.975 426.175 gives 0.026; 182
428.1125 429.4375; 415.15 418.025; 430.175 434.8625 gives 0.032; 198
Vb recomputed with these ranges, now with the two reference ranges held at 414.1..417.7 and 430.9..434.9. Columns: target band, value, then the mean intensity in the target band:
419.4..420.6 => 0.04 nm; 182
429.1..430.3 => 0.14 nm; 183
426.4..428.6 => 0.04 nm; 198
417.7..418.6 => 0.08 nm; 169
